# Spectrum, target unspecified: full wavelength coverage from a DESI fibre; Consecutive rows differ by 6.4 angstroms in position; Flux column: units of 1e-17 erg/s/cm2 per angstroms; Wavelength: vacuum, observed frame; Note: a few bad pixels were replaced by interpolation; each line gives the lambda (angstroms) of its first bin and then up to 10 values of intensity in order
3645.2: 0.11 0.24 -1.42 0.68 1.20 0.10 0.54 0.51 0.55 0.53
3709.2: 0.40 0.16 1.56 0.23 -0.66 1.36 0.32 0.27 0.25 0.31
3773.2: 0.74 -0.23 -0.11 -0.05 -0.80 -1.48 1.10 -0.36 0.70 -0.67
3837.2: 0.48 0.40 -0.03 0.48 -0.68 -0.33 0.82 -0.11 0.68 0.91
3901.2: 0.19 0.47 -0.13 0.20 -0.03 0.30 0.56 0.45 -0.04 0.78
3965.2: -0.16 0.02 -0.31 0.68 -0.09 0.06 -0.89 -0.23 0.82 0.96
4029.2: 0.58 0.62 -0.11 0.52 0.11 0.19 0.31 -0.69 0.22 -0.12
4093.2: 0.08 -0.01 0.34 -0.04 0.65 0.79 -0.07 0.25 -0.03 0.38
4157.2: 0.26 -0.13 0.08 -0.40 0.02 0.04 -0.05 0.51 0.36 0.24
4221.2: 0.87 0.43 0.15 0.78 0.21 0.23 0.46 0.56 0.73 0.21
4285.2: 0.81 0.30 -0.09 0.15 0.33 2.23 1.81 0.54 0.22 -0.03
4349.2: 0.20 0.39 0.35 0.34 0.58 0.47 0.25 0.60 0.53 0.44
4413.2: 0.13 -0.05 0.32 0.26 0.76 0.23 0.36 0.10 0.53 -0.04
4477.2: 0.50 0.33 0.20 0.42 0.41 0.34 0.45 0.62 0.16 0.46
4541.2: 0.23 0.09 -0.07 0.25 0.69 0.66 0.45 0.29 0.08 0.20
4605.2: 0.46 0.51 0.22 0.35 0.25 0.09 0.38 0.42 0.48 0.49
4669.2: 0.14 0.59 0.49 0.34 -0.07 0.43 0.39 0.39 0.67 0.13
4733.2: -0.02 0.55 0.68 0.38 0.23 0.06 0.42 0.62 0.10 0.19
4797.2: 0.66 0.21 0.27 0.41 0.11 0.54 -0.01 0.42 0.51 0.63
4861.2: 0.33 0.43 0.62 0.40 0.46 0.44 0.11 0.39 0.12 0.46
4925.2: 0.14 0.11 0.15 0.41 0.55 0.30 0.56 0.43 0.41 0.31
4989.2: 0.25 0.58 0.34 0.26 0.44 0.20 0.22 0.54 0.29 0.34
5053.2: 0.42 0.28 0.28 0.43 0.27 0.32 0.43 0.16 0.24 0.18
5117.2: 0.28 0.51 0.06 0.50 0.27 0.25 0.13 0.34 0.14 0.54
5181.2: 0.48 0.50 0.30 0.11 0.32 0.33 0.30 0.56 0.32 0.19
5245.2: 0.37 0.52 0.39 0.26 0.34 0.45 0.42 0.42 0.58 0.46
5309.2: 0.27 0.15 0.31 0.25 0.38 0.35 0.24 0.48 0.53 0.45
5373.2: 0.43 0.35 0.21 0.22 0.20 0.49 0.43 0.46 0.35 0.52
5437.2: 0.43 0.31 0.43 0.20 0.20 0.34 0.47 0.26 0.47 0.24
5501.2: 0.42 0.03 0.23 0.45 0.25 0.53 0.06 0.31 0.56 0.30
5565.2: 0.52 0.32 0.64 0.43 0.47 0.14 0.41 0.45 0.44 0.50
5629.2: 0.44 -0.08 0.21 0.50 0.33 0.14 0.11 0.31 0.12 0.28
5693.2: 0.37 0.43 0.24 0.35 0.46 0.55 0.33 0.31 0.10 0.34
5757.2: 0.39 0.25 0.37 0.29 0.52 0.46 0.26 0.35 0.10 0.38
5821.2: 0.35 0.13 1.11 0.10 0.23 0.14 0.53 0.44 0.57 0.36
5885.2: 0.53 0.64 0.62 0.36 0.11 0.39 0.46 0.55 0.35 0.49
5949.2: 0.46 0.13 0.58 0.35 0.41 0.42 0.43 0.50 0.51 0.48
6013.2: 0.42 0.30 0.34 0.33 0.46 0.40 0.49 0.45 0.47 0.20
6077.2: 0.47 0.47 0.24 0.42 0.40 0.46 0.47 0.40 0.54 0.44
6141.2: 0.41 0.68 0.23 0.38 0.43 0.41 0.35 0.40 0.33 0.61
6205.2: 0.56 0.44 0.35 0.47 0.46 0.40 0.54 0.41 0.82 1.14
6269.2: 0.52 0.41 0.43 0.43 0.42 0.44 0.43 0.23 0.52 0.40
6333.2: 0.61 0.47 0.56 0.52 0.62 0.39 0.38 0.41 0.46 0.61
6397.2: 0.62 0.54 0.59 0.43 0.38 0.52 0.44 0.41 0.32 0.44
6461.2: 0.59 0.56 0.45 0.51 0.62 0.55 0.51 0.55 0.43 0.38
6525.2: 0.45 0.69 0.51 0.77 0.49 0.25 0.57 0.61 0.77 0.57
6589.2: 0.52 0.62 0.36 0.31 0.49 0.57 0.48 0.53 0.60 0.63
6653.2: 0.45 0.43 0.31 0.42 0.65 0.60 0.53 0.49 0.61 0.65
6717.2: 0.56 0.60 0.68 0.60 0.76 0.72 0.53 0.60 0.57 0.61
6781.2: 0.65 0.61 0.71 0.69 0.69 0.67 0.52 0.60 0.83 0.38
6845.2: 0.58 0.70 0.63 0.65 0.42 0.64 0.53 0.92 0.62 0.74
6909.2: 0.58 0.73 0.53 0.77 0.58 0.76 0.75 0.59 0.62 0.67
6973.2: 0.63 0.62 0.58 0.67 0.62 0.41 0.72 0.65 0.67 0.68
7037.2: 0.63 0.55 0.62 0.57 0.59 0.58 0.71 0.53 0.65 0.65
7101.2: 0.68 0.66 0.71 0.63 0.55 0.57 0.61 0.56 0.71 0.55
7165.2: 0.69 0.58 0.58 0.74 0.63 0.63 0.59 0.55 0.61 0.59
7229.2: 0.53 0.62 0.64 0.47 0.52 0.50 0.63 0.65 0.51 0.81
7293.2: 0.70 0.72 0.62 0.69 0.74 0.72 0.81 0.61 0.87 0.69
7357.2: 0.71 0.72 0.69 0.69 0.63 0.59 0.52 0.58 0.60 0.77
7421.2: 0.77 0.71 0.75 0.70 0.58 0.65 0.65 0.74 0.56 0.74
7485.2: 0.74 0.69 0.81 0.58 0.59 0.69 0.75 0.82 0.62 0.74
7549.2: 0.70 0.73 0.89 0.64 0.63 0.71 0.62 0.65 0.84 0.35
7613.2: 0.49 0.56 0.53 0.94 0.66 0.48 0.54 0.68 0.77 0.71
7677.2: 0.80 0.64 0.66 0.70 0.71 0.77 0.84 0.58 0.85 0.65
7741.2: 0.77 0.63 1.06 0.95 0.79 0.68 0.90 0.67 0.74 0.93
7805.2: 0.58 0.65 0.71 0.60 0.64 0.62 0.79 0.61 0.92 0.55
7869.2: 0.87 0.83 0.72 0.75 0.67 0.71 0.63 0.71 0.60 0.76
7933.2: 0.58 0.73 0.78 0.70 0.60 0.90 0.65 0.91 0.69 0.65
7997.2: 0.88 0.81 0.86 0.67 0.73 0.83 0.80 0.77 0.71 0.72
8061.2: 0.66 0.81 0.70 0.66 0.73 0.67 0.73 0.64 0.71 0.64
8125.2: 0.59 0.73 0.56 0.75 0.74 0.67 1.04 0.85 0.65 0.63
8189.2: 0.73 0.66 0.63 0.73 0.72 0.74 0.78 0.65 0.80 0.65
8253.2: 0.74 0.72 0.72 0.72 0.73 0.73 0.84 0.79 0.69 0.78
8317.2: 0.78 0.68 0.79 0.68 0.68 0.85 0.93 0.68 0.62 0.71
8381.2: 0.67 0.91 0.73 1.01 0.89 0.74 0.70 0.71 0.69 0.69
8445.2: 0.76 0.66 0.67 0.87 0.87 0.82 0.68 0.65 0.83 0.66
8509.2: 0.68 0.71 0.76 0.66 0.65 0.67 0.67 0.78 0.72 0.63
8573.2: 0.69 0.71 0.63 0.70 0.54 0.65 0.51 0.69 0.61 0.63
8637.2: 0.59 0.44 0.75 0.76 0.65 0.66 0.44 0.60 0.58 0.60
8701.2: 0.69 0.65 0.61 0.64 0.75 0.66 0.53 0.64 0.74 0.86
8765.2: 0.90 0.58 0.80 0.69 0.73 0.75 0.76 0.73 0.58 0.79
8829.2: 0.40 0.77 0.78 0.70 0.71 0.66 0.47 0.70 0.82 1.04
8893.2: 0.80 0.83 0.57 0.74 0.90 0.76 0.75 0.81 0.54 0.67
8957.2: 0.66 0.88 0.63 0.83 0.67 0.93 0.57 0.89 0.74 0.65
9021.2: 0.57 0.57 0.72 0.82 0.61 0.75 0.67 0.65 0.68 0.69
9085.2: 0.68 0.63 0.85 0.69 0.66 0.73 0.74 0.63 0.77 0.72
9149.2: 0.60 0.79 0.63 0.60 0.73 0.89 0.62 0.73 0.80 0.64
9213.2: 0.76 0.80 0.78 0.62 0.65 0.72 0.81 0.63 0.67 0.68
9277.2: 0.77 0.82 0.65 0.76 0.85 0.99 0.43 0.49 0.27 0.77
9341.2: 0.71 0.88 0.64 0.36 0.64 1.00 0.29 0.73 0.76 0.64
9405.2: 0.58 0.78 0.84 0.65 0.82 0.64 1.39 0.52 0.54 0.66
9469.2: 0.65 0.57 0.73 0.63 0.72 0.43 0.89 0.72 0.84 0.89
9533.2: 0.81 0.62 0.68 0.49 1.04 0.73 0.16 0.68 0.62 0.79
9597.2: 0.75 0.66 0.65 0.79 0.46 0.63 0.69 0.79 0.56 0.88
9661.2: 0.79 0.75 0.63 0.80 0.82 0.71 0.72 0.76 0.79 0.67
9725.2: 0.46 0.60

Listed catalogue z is 0.68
